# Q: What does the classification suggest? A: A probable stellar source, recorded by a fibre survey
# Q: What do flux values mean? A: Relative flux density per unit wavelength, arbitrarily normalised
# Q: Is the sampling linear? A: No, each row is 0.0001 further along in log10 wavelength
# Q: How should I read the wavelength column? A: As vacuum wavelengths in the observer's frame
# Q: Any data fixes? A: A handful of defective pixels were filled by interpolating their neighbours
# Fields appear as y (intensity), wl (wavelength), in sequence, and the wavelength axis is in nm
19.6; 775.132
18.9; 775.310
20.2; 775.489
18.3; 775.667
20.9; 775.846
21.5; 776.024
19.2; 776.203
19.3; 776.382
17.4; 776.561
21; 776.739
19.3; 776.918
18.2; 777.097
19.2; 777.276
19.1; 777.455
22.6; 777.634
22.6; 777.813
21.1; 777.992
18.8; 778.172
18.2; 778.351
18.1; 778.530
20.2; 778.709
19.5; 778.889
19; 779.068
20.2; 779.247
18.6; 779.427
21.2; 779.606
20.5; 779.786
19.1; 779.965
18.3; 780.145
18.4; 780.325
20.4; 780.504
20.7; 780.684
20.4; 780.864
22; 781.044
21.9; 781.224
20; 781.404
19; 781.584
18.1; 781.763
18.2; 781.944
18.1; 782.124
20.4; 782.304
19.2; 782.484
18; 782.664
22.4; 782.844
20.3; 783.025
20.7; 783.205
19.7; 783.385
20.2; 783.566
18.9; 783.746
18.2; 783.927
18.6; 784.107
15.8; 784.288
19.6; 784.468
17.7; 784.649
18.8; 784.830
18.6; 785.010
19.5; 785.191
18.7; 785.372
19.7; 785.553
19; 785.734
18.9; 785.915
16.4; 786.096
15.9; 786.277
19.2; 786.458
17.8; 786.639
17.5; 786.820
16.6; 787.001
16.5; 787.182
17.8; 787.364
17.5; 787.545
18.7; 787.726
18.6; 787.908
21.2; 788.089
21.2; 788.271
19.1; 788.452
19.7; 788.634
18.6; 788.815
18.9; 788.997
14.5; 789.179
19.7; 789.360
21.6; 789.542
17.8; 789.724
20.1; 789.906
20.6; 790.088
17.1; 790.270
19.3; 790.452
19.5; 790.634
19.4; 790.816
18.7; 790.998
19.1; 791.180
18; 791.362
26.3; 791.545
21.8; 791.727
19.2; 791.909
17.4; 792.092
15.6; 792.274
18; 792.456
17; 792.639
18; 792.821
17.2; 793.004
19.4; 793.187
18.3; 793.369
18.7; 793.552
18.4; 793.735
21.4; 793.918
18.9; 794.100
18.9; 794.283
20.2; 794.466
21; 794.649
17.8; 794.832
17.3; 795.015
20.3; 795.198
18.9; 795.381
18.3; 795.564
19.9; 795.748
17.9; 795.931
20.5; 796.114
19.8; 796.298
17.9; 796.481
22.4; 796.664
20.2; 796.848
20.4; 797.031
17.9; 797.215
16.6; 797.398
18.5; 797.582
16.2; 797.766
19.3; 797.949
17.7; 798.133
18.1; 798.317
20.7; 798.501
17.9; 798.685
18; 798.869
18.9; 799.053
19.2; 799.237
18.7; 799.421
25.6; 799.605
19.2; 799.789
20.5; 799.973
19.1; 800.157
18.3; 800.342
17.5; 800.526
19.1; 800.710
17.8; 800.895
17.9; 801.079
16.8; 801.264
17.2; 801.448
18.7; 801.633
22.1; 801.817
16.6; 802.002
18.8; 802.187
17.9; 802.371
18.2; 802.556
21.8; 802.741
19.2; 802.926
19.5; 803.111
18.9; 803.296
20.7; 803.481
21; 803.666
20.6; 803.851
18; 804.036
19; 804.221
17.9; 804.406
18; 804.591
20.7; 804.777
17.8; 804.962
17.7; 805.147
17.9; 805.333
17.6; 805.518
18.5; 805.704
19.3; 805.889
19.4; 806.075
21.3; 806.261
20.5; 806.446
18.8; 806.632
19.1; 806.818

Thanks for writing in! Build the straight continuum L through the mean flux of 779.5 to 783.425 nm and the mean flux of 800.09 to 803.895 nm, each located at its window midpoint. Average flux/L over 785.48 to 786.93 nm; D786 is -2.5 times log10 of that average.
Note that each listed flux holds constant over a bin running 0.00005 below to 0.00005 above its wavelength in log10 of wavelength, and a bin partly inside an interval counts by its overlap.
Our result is 0.094 mag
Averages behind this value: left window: 19.9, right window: 18.9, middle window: 18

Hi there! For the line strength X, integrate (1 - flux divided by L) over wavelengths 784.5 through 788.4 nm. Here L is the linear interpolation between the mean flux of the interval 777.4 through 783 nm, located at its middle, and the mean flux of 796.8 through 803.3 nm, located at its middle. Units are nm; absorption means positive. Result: 0.22 nm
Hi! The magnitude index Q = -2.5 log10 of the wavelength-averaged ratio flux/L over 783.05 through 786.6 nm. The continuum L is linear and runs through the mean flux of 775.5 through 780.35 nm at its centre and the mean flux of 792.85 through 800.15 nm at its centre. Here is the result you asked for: 0.05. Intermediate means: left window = 19.6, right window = 19.1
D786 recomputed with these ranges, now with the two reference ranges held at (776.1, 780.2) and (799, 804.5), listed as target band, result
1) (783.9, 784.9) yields 0.08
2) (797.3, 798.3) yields 0.09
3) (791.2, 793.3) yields 0.03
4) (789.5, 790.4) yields 0.00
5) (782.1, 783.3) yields -0.03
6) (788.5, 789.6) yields 0.04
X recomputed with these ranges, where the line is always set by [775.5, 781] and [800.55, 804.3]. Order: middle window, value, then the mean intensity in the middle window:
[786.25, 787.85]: 0.15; 17.6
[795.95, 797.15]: -0.05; 20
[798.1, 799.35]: 0.03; 18.7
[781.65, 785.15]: 0.10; 19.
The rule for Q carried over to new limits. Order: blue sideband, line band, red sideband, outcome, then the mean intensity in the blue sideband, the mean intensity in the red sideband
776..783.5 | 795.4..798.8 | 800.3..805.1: 0.01 mag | 19.7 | 18.8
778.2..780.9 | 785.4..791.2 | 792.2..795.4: 0.02 mag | 19.5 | 18.6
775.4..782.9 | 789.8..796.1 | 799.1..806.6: 0.02 mag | 19.7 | 19.1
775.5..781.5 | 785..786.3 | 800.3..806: 0.06 mag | 19.9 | 18.7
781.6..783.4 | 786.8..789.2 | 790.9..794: 0.04 mag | 19.5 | 19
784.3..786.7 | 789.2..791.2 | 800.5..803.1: -0.04 mag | 18.4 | 18.6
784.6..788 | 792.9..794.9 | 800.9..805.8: -0.04 mag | 18.1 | 18.8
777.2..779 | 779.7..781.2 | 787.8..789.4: -0.02 mag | 19.9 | 19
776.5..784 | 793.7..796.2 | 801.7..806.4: 0.00 mag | 19.7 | 19.1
